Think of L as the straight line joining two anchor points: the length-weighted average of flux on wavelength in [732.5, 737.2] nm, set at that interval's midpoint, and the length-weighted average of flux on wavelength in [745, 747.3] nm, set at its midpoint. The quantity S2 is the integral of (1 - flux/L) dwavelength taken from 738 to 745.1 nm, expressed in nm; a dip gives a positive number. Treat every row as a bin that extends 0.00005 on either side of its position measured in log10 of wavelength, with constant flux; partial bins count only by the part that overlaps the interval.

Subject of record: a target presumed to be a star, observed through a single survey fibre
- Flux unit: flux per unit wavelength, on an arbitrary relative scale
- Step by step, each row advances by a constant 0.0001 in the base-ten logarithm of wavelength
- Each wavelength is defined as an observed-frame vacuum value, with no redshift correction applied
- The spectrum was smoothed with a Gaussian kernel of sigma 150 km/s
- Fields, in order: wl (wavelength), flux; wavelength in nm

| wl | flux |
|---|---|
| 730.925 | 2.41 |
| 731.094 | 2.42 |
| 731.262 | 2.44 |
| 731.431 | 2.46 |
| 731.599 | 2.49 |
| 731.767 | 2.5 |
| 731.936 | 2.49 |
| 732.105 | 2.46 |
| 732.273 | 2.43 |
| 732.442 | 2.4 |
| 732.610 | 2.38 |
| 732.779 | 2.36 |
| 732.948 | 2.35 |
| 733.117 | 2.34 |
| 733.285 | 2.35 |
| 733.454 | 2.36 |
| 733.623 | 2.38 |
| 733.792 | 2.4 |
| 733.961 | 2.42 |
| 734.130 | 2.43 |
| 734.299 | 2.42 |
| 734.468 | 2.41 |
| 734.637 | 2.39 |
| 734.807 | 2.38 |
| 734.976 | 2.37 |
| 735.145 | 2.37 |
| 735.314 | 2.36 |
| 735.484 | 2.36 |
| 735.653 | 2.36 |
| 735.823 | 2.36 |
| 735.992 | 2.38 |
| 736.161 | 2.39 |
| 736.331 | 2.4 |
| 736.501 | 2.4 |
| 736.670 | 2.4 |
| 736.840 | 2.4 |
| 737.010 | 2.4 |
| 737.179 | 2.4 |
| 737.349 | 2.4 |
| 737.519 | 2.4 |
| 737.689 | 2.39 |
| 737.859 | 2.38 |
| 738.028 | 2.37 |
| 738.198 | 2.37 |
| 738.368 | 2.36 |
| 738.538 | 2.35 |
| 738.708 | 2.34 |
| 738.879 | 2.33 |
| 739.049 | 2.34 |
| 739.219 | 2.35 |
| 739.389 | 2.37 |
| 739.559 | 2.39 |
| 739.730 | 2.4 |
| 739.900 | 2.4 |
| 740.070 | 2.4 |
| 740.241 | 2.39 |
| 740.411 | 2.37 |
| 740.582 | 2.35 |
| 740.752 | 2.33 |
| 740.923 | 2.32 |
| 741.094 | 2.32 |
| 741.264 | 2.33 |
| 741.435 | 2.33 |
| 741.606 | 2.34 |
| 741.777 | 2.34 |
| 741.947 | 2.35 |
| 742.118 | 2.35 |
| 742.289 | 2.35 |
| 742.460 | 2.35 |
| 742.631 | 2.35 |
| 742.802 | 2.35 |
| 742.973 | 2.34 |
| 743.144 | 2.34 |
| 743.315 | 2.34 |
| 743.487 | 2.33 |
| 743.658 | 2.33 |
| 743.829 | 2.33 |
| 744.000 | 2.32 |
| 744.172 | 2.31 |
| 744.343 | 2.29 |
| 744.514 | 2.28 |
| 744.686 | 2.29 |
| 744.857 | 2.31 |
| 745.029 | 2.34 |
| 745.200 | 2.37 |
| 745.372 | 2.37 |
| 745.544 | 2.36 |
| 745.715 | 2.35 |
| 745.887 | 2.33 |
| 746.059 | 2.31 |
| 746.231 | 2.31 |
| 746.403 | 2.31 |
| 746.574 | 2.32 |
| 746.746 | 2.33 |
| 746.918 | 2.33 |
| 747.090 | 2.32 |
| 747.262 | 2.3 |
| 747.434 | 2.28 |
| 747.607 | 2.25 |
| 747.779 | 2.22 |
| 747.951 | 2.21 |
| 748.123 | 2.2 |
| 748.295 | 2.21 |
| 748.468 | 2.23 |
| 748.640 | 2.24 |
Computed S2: 0.03 nm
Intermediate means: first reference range 2.38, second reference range 2.33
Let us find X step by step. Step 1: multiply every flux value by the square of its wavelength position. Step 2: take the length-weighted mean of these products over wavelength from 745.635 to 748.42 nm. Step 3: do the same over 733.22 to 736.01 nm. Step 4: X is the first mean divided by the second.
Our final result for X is 1.0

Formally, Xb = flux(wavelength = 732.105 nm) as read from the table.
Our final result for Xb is 2.46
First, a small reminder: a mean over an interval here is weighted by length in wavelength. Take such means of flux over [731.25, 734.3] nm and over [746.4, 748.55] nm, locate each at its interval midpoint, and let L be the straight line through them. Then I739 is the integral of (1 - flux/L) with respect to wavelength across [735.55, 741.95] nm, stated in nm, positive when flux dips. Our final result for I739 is -0.039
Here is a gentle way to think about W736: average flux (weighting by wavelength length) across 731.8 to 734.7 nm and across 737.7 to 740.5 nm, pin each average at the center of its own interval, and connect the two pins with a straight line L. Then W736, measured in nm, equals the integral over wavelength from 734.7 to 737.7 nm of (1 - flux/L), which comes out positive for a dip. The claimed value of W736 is 0.00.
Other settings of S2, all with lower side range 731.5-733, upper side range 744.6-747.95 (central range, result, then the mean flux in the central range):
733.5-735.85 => 0.02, 2.39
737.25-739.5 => 0.01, 2.37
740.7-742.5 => 0.01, 2.34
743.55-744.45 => 0.01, 2.32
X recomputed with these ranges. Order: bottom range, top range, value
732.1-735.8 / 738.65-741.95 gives 1.01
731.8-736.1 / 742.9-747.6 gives 1.00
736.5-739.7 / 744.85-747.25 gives 1.00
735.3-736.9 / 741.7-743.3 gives 1.00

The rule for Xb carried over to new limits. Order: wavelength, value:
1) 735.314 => 2.36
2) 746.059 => 2.31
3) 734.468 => 2.41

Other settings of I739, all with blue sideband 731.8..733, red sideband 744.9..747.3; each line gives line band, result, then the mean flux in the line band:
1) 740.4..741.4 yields 0.01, 2.33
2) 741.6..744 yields 0.01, 2.34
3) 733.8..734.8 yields 0.00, 2.41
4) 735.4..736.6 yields 0.01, 2.38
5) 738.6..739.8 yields 0.01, 2.36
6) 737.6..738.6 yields 0.00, 2.37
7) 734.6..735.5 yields 0.01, 2.37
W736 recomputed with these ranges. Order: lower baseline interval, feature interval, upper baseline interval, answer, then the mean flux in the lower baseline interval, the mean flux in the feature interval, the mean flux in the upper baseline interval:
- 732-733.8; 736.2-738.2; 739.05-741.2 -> -0.018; 2.38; 2.39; 2.37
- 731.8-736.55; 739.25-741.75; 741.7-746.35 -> -0.006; 2.39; 2.36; 2.33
